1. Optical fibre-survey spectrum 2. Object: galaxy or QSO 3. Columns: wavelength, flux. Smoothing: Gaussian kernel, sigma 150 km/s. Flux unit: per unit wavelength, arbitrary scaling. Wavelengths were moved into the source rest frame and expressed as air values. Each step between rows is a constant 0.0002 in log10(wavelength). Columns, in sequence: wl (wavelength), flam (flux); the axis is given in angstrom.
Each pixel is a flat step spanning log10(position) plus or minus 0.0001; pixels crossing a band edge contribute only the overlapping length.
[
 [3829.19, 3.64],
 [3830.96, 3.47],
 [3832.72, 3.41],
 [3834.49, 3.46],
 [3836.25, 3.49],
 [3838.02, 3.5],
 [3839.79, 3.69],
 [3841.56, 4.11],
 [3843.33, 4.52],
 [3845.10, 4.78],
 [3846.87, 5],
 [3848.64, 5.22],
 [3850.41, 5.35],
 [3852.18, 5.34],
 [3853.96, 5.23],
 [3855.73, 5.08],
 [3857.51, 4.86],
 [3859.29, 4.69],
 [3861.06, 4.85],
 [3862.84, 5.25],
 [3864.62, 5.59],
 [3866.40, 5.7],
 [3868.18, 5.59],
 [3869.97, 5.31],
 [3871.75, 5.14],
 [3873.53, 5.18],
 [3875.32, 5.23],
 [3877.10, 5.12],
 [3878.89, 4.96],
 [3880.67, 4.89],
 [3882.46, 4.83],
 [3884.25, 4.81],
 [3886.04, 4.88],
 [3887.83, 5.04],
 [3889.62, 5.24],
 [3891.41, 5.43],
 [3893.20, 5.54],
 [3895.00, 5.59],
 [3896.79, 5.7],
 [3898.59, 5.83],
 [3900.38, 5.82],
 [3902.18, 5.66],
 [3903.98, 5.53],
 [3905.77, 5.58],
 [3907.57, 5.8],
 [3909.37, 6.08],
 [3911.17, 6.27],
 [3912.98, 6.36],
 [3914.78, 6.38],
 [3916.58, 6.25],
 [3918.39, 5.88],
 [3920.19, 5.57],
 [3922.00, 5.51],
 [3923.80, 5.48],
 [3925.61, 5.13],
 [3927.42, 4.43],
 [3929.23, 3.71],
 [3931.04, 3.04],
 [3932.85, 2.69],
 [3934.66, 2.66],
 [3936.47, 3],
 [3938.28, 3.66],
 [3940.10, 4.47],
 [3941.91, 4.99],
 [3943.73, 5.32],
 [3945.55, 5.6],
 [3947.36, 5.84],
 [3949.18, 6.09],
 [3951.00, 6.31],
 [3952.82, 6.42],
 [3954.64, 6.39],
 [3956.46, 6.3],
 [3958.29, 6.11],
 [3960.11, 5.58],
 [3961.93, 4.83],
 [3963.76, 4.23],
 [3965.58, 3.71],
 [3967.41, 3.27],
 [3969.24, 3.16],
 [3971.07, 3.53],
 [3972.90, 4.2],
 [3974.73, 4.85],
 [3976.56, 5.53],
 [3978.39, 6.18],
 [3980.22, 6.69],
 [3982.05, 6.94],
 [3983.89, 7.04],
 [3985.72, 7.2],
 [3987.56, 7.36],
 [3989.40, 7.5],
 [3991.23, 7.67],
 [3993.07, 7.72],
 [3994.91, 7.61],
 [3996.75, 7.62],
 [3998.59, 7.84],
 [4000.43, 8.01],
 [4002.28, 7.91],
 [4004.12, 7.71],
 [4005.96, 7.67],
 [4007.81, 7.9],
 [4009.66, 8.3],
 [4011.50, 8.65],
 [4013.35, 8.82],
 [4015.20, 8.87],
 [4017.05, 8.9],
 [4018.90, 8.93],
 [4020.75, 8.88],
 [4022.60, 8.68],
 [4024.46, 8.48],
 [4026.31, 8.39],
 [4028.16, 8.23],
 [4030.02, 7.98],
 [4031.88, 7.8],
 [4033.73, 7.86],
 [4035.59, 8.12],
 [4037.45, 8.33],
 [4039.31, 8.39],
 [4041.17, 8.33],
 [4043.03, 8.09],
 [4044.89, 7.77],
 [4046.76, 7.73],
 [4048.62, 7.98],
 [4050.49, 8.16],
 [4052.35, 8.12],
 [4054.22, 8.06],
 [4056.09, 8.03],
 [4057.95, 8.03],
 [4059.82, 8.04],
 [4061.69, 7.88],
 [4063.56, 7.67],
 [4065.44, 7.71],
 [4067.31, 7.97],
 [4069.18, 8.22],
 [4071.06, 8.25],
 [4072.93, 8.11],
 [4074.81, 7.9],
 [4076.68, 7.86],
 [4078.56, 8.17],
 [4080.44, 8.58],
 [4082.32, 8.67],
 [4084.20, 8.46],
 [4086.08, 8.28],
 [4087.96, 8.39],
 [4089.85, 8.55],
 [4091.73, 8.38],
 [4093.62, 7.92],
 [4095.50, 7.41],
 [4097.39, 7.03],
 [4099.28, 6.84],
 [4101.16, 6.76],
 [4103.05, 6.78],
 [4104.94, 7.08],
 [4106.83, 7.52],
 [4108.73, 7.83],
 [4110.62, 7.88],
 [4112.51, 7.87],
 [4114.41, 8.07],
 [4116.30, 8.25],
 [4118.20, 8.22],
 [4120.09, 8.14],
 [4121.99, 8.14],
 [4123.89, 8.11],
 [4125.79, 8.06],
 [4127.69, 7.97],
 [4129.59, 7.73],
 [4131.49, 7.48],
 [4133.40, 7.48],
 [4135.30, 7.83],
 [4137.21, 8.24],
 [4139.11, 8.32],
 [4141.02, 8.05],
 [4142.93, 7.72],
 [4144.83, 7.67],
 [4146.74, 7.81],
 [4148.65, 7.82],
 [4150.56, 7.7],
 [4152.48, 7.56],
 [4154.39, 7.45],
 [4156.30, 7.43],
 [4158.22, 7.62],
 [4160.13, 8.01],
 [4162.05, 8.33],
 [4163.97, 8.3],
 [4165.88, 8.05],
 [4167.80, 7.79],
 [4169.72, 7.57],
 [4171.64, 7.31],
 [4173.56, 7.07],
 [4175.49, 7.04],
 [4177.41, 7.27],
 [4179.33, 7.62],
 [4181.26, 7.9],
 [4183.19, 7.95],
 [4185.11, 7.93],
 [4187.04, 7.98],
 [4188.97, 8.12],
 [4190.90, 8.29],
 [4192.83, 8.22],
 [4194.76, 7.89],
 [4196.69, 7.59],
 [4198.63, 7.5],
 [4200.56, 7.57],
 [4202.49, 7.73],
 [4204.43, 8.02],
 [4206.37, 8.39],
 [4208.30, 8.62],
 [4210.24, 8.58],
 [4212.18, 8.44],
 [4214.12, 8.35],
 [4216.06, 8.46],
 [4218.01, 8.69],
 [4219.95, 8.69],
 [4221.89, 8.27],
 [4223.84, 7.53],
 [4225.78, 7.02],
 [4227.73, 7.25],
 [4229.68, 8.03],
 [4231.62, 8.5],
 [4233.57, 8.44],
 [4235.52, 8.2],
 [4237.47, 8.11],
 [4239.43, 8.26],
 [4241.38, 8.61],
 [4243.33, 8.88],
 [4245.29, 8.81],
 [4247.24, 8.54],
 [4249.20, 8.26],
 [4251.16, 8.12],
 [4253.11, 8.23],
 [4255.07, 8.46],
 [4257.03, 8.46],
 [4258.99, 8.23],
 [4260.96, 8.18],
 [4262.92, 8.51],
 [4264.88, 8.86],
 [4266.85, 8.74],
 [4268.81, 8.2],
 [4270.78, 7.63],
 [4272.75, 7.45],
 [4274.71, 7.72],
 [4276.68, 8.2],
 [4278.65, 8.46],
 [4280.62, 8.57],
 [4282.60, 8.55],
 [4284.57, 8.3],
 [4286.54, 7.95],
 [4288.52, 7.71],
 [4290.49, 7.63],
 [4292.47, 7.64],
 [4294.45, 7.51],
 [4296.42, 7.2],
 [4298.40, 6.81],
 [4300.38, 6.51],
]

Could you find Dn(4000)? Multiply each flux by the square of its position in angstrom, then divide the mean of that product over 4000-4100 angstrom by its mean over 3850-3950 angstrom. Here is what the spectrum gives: 1.70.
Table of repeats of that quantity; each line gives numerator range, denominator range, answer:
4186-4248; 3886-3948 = 1.84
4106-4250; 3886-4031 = 1.44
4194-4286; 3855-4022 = 1.63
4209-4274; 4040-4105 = 1.13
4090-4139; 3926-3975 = 1.82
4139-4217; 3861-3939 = 1.76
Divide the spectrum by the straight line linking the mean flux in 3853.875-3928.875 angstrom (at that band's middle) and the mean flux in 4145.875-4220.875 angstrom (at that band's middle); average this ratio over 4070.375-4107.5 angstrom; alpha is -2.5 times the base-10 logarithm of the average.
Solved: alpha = -0.11 mag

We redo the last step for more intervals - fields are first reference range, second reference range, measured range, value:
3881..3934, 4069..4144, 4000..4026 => -0.25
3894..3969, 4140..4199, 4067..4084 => -0.21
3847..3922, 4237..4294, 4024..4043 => -0.24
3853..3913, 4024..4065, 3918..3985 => 0.29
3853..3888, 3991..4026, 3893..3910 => 0.02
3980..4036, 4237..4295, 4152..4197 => 0.05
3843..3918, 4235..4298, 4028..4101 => -0.19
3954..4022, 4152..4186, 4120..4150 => -0.06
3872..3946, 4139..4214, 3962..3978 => 0.35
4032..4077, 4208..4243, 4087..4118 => 0.06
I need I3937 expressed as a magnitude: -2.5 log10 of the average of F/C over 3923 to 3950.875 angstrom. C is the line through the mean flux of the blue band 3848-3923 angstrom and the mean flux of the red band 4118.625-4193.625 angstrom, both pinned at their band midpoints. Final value 0.30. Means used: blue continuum 5.44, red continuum 7.82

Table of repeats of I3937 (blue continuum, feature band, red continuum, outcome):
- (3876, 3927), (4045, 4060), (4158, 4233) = -0.18 mag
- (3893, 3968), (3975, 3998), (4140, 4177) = -0.21 mag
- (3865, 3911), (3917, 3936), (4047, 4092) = 0.32 mag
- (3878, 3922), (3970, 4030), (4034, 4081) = -0.05 mag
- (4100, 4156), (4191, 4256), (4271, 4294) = -0.04 mag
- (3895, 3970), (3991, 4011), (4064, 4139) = -0.24 mag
